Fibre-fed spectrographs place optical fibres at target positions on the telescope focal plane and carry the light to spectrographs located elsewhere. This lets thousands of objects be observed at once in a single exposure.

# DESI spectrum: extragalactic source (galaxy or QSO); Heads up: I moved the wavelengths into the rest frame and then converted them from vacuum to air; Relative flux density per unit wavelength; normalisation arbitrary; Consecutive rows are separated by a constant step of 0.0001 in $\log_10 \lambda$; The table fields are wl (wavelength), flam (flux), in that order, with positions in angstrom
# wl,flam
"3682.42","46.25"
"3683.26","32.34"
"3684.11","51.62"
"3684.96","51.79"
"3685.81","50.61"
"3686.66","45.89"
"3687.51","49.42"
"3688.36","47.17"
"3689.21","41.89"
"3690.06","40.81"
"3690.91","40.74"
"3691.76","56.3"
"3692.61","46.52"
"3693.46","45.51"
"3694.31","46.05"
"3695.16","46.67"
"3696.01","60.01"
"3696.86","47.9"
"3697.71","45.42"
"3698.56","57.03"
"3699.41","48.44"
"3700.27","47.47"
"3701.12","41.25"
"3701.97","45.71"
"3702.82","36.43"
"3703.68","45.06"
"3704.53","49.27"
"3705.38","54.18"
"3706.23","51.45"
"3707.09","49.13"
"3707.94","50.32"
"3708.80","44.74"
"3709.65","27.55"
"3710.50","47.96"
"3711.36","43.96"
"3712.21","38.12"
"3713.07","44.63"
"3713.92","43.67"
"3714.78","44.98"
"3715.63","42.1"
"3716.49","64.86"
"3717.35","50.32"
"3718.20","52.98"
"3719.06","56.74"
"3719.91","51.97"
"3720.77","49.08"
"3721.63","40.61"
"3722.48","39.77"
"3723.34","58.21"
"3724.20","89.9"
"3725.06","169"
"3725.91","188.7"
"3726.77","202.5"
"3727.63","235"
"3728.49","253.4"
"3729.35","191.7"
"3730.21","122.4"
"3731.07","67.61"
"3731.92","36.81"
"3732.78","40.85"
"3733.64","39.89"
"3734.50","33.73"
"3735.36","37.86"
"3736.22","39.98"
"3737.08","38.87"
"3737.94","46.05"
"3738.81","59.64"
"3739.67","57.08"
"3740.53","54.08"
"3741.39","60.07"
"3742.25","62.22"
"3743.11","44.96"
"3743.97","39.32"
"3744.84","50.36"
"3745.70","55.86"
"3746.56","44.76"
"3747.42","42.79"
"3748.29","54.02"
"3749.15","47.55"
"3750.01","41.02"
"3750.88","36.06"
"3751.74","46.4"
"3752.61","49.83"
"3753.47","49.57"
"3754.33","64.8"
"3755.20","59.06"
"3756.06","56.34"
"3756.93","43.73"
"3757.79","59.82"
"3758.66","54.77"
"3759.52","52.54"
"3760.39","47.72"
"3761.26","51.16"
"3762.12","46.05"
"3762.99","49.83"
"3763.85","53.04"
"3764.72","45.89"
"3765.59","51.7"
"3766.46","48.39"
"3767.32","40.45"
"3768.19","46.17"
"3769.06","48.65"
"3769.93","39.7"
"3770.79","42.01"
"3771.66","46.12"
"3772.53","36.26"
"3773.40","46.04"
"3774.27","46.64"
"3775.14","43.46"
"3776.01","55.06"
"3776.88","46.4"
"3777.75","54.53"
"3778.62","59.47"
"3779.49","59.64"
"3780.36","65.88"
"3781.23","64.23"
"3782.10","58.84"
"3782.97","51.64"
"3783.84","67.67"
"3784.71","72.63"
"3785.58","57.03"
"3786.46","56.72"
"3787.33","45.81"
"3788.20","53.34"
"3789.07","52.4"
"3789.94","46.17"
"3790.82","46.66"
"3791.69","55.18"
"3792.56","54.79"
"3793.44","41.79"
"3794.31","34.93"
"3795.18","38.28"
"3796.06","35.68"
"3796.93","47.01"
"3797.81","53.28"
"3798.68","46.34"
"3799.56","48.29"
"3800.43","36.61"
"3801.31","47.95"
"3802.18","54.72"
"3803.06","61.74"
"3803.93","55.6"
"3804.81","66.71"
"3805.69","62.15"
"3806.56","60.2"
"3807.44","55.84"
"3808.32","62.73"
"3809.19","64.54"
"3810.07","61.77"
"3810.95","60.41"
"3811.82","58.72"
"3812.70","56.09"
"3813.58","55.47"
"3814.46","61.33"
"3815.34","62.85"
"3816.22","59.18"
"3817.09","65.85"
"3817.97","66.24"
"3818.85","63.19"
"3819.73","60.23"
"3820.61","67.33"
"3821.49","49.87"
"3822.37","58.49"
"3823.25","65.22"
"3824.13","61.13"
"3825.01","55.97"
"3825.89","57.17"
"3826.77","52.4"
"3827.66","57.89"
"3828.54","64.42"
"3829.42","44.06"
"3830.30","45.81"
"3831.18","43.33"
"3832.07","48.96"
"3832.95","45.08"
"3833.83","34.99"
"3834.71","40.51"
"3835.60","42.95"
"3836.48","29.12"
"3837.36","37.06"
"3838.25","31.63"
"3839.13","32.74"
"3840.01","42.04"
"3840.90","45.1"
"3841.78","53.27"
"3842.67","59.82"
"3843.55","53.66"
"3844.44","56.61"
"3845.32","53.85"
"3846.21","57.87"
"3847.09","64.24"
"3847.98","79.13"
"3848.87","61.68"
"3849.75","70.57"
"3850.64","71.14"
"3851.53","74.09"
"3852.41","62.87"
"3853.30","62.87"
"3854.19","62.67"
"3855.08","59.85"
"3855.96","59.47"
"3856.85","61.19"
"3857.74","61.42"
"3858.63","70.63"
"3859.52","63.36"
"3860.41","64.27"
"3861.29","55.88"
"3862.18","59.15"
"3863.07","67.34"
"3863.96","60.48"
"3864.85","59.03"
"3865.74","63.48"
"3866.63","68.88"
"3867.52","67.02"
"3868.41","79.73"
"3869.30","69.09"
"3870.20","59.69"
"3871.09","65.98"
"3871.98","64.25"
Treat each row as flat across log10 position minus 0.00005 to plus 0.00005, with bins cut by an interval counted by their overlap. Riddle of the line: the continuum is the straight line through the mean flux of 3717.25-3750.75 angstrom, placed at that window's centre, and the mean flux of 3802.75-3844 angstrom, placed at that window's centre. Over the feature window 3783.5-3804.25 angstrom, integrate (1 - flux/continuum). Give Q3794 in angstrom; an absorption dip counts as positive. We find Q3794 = 3.7 angstrom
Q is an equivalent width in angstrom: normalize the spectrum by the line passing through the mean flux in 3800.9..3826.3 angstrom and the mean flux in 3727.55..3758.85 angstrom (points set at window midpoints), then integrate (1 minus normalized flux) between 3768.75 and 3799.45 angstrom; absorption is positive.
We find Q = 5.4 angstrom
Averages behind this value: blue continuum 63.5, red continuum 60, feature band 50.6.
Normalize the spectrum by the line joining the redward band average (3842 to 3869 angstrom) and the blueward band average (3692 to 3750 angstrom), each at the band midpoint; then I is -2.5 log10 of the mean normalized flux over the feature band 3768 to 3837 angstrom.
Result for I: 0.20 mag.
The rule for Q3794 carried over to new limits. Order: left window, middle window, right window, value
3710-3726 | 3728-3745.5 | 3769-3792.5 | -3.0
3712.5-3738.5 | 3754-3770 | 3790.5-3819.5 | 4.4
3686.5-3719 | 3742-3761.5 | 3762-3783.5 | -0.4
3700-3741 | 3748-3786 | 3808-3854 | 7.3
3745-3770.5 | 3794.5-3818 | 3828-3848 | -3.5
